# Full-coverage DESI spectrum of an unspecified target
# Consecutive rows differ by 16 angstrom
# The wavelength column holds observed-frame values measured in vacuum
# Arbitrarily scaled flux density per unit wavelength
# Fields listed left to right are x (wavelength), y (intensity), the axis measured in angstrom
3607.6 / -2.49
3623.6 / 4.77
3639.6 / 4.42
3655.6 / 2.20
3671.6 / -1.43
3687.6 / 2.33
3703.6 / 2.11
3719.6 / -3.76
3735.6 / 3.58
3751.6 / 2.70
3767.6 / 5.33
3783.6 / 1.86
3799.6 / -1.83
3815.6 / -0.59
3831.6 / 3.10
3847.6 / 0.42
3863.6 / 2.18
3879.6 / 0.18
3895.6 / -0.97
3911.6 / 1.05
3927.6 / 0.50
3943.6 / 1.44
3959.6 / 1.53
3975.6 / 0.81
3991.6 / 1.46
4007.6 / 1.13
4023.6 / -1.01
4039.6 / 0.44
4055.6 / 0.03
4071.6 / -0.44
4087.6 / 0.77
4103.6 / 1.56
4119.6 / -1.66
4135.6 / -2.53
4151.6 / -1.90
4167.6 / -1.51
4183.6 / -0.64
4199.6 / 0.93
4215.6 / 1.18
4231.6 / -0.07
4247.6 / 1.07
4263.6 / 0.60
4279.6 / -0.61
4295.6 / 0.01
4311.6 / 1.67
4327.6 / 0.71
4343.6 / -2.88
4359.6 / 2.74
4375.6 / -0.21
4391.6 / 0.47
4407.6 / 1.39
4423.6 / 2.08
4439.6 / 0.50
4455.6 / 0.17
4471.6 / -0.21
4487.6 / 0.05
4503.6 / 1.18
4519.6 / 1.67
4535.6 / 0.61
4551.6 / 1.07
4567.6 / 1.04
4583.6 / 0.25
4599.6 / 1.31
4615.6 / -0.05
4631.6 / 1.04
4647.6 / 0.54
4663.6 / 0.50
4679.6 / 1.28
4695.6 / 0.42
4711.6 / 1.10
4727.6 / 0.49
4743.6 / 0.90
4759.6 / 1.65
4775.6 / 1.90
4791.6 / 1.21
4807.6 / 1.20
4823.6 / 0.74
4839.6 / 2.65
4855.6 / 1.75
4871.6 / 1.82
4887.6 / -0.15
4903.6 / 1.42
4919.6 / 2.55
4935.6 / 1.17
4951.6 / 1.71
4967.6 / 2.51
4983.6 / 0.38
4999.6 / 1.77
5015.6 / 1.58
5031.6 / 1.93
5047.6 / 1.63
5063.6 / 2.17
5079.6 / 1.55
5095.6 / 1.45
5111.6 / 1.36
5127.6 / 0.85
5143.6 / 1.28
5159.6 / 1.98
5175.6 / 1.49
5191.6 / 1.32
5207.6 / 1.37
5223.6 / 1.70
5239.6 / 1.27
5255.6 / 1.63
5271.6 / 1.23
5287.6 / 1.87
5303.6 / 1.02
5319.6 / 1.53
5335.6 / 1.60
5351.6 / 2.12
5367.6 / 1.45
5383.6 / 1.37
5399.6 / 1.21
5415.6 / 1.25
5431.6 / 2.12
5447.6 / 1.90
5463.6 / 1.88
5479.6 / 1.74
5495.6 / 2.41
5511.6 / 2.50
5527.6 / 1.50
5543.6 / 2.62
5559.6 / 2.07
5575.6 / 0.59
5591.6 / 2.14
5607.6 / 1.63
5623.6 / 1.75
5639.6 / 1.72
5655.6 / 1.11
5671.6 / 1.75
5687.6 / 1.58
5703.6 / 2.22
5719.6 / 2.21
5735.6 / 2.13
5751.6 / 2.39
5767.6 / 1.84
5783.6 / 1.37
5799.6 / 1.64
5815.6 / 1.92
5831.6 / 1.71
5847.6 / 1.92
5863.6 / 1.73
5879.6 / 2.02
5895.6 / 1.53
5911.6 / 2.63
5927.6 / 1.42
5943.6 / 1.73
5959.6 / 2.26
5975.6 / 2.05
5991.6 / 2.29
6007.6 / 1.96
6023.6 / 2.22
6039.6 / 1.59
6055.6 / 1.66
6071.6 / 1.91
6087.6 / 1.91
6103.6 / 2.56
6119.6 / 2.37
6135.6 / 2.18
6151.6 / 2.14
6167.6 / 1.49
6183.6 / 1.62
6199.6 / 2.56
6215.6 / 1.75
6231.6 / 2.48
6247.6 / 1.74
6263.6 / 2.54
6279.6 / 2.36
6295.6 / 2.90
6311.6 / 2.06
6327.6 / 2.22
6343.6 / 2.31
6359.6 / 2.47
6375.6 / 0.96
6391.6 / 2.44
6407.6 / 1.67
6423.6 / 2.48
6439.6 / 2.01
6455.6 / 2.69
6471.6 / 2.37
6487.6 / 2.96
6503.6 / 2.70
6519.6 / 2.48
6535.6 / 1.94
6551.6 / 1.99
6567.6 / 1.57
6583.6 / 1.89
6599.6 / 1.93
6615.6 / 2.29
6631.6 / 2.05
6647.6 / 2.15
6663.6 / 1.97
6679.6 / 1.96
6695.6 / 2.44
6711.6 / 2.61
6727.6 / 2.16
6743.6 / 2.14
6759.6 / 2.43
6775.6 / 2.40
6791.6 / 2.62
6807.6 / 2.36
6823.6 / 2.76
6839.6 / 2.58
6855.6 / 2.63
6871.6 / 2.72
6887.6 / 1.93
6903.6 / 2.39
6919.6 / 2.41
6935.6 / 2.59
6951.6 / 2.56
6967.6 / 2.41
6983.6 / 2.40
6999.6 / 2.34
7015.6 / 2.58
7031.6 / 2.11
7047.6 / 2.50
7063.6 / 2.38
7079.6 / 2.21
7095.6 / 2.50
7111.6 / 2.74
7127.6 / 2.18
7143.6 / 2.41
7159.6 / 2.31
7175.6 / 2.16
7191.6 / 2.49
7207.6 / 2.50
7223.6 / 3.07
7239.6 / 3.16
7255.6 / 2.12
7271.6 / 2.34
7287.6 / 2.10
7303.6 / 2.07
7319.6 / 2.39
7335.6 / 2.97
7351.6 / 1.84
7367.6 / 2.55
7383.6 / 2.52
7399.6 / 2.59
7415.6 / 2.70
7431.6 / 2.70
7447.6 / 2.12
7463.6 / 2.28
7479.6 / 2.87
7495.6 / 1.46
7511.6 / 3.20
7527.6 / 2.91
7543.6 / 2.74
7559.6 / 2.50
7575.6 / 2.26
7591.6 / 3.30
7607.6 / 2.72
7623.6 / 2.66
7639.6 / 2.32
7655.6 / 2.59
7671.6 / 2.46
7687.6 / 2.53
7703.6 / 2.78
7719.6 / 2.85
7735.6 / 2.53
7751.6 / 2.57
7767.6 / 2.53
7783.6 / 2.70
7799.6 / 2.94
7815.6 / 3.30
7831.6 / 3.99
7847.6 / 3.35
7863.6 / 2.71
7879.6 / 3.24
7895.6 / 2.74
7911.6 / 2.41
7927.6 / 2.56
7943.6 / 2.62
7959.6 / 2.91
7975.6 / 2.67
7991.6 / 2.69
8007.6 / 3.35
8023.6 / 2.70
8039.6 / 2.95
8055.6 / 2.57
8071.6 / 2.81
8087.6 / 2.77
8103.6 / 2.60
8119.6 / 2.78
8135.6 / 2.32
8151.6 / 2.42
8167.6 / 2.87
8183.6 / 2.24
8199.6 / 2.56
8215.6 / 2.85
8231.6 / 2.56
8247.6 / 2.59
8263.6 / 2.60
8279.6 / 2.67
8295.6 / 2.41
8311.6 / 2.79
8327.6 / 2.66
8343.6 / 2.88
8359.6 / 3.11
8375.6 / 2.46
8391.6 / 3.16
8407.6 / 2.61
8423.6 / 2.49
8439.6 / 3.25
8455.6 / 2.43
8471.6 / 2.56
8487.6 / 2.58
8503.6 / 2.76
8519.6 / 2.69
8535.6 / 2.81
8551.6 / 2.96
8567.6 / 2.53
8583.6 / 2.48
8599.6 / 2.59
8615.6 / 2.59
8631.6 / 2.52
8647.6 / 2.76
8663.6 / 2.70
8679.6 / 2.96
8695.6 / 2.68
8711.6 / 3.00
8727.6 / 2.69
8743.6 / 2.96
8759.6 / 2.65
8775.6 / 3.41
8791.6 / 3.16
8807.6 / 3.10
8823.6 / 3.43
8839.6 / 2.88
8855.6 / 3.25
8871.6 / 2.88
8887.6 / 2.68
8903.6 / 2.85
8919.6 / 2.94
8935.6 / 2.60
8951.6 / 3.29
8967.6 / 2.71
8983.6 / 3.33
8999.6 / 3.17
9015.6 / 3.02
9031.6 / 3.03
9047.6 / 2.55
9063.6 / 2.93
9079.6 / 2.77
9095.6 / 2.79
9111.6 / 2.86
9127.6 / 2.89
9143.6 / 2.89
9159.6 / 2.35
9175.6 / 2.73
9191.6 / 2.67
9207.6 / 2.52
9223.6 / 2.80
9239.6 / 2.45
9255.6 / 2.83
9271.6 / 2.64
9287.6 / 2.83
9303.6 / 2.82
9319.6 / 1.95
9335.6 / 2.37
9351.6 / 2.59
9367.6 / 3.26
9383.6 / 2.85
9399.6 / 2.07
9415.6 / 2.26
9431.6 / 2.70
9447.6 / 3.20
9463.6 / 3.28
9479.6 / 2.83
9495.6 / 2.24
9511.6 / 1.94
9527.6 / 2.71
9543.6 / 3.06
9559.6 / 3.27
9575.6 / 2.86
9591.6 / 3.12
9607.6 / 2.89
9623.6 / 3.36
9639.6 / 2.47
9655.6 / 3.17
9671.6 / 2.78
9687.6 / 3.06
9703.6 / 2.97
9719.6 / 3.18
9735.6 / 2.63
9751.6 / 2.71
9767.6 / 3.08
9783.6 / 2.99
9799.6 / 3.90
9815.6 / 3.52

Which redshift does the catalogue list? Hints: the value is 0.192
